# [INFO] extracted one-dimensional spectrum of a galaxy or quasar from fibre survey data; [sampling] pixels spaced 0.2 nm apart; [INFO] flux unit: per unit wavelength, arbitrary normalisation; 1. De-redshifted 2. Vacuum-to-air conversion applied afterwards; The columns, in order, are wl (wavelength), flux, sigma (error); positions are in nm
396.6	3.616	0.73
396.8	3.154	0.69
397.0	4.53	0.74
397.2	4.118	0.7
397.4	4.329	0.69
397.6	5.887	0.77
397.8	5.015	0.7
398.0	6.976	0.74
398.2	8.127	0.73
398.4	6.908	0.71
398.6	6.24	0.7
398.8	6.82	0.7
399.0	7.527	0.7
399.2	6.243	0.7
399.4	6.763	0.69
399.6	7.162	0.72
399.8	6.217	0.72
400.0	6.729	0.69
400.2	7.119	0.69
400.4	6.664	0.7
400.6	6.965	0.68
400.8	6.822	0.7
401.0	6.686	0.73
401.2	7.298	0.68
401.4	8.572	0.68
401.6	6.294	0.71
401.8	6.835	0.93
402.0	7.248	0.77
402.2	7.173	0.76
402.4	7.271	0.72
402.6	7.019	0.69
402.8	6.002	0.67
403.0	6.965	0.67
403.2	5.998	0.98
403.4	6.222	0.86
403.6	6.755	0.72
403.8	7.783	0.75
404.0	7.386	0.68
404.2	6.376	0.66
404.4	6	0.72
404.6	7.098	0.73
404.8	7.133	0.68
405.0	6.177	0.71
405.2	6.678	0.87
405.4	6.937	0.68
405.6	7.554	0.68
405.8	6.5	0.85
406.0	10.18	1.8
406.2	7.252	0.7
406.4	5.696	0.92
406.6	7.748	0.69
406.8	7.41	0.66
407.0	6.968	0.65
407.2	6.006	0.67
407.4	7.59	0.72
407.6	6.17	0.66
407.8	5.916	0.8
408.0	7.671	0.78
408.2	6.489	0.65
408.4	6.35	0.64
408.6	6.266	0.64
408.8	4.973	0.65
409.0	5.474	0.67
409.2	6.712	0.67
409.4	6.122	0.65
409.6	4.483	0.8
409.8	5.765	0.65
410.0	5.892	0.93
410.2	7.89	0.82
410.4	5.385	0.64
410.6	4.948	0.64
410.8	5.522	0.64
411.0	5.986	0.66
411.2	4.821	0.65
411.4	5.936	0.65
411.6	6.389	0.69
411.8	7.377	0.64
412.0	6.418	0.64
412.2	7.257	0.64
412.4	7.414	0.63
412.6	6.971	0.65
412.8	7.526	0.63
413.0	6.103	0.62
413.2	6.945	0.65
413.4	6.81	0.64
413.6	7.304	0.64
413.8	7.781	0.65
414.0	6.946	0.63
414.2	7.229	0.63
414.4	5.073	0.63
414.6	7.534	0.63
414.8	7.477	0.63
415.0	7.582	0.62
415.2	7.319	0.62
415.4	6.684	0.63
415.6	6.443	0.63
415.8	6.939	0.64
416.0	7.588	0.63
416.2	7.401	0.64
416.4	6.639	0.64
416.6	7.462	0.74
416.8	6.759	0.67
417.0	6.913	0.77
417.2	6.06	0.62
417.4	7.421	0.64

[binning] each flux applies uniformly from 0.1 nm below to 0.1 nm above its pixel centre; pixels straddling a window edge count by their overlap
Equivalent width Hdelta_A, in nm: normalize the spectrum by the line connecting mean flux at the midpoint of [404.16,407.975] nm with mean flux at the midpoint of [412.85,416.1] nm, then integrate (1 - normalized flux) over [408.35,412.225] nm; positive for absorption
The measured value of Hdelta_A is 0.55 nm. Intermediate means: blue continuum 6.94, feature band 5.97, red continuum 6.99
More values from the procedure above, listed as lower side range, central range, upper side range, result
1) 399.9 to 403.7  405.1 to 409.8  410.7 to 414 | 0.089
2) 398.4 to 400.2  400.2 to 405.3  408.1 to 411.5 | -0.331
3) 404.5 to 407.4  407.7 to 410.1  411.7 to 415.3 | 0.366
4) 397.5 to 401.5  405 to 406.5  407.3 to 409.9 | -0.193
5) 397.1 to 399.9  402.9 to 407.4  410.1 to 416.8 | -0.311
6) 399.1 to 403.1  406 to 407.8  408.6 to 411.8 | -0.223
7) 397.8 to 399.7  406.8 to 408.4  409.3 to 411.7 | -0.179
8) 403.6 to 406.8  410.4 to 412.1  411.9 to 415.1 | 0.278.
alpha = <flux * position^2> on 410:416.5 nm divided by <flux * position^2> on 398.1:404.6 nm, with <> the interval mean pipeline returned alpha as 1.04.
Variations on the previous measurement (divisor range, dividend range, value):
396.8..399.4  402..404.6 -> 1.16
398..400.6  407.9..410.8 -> 0.92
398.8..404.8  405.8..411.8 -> 0.96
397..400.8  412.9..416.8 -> 1.18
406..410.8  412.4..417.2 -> 1.13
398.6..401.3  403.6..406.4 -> 1.07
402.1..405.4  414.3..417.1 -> 1.10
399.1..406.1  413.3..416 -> 1.07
